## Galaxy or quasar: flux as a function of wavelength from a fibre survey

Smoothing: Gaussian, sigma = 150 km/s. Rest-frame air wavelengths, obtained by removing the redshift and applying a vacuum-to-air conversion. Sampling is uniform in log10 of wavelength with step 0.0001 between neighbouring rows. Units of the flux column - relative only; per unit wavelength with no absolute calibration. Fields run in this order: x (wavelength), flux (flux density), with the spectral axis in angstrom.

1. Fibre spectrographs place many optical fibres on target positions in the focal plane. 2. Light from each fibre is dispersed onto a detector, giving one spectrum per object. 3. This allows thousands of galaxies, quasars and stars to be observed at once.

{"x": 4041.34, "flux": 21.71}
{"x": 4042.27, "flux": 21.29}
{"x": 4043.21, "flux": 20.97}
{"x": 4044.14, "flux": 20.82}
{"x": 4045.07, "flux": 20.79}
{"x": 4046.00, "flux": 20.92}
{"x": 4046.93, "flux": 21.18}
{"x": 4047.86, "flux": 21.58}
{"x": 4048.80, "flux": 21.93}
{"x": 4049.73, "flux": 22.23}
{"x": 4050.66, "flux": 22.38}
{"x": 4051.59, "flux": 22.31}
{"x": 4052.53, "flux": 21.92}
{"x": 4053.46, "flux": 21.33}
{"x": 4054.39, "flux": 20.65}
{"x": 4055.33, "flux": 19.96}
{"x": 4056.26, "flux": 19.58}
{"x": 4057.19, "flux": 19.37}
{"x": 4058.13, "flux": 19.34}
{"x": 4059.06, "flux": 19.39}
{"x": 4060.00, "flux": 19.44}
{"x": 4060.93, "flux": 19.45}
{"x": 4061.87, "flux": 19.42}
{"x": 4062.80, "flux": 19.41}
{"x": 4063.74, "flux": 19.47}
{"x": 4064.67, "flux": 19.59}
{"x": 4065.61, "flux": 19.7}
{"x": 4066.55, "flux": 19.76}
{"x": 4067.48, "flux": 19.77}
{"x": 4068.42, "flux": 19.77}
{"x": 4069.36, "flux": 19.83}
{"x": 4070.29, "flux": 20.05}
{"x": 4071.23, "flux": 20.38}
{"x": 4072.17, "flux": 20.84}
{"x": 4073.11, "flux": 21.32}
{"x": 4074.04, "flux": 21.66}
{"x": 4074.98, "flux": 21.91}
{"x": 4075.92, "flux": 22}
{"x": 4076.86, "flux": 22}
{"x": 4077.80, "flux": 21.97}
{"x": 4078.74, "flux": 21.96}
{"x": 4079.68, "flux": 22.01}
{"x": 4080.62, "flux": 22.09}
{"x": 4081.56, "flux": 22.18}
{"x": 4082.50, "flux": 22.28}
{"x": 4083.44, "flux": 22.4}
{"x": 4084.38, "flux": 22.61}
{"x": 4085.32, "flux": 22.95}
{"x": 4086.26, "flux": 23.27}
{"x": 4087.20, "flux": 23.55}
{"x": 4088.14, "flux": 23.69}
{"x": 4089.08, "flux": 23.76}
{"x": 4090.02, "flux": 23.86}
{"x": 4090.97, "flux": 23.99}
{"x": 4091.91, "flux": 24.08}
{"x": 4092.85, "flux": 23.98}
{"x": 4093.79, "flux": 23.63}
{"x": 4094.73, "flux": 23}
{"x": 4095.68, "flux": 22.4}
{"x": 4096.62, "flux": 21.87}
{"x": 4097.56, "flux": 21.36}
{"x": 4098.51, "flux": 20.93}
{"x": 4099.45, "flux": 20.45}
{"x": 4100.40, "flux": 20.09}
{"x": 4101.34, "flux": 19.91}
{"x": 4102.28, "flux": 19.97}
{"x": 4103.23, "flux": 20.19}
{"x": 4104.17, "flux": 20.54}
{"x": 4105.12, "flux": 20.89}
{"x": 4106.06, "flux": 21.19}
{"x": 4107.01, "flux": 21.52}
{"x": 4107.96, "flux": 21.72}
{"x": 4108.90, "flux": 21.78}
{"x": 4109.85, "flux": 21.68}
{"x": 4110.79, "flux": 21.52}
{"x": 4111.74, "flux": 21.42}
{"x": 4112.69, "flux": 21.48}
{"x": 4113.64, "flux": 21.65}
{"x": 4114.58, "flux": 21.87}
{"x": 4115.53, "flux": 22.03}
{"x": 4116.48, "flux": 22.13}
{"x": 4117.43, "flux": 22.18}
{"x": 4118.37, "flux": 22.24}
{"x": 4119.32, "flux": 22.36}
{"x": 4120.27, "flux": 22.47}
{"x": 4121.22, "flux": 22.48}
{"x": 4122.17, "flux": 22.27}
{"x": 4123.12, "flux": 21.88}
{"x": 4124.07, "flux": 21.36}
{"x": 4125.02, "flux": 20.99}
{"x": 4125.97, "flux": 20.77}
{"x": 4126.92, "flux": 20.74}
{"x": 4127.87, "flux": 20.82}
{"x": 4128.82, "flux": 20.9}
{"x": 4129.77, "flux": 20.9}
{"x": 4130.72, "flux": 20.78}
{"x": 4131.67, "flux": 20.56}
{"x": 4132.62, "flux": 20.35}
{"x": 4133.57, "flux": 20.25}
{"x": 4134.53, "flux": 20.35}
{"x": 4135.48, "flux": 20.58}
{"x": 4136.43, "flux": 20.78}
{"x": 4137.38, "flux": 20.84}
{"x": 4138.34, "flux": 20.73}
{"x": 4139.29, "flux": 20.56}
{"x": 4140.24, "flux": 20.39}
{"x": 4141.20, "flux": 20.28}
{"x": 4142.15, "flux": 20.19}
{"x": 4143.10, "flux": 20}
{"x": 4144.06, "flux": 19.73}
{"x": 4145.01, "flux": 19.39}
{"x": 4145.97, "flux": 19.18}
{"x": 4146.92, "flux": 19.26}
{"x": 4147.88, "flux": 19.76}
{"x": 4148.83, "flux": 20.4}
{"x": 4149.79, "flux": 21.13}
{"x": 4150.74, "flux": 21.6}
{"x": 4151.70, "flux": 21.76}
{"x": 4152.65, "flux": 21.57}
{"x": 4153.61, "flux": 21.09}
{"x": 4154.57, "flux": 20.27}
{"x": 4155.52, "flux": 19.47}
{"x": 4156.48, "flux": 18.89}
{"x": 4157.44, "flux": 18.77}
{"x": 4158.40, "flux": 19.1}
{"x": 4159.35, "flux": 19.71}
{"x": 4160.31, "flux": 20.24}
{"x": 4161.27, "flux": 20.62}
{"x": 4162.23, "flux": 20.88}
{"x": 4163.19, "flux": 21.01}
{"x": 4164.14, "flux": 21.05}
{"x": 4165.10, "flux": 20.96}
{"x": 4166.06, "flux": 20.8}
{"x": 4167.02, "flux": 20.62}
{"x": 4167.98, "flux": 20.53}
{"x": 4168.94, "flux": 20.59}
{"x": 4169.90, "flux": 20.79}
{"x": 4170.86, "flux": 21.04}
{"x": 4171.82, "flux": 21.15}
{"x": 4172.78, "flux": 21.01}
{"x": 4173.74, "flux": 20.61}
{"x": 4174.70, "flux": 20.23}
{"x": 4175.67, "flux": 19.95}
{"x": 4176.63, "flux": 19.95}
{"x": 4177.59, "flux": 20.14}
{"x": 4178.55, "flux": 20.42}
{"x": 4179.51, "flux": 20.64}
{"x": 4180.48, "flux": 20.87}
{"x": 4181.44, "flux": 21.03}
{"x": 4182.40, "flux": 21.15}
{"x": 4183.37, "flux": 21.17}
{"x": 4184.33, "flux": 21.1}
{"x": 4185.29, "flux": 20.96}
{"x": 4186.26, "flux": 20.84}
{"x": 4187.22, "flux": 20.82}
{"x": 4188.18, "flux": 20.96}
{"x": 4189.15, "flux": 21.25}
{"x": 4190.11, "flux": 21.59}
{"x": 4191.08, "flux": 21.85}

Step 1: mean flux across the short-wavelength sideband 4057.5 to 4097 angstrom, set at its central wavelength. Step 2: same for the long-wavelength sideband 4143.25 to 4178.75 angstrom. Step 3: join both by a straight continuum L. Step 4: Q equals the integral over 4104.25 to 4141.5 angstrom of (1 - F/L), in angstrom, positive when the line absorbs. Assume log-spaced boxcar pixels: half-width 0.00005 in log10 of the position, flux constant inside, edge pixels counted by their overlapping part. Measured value -0.6 angstrom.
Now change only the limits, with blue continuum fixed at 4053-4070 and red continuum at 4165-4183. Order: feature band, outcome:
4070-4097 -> -3.48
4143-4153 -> 0.05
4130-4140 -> -0.12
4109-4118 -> -0.72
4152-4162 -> 0.23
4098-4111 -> -0.51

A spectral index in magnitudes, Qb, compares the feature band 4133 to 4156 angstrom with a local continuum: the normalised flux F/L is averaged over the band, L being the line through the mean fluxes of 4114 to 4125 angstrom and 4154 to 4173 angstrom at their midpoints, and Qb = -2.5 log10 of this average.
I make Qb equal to 0.04 mag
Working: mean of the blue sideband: 22.1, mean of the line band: 20.4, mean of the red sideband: 20.4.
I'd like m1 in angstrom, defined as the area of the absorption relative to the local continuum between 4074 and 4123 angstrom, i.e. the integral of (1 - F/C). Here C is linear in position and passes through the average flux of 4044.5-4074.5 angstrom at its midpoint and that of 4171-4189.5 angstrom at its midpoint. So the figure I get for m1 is -3.6 angstrom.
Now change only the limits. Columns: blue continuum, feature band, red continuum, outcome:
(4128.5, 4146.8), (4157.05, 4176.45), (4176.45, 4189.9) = 0.17 angstrom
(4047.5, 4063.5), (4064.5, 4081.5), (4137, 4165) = -0.40 angstrom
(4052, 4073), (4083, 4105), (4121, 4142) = -2.05 angstrom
